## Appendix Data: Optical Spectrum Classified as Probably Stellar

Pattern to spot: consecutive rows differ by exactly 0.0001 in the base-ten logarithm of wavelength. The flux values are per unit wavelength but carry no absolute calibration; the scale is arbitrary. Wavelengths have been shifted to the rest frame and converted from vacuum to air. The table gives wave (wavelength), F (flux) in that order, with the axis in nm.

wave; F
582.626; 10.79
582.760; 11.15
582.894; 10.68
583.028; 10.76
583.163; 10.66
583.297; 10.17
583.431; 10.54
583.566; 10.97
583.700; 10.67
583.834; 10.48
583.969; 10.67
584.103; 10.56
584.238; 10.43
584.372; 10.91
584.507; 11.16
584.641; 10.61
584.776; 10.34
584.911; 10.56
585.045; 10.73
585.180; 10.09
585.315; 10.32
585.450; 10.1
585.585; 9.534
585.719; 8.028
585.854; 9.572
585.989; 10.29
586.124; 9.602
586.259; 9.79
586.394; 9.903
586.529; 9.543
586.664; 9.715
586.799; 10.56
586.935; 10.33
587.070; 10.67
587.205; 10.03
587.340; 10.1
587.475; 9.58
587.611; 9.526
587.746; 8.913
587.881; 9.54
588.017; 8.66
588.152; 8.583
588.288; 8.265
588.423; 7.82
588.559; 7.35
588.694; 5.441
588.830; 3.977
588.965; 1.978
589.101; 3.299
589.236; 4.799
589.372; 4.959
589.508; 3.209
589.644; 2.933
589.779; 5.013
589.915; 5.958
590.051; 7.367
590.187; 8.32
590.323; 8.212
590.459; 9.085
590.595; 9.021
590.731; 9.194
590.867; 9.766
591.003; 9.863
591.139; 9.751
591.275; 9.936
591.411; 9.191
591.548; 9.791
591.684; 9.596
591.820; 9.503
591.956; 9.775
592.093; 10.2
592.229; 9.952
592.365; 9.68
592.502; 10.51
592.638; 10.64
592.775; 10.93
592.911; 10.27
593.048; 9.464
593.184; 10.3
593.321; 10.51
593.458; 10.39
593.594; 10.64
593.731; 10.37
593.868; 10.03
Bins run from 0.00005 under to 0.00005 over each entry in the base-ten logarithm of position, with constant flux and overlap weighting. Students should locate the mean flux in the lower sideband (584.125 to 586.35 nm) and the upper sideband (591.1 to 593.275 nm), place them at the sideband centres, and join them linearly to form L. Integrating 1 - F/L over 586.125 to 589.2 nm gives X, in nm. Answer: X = 0.53 nm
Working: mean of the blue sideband 10.1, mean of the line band 8.33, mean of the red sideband 9.98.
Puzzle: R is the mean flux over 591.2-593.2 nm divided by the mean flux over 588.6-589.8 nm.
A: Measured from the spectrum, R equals 2.5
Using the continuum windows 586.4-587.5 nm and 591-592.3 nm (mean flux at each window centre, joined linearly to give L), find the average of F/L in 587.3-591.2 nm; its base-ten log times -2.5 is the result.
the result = 0.34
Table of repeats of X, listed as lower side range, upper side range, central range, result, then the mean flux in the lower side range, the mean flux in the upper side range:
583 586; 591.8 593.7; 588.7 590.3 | 0.85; 10.3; 10.2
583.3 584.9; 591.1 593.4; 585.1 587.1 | 0.12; 10.6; 10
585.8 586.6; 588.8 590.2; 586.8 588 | -0.29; 9.79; 4.59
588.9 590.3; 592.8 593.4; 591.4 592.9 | -0.22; 4.9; 10.2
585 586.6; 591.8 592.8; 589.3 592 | 0.55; 9.78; 10.1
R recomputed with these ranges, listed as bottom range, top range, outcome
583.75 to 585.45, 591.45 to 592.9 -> 0.95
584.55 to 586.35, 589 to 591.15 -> 0.68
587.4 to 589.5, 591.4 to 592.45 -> 1.44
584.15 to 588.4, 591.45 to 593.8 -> 1.03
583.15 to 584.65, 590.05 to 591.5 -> 0.86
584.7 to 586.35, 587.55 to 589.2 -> 0.70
